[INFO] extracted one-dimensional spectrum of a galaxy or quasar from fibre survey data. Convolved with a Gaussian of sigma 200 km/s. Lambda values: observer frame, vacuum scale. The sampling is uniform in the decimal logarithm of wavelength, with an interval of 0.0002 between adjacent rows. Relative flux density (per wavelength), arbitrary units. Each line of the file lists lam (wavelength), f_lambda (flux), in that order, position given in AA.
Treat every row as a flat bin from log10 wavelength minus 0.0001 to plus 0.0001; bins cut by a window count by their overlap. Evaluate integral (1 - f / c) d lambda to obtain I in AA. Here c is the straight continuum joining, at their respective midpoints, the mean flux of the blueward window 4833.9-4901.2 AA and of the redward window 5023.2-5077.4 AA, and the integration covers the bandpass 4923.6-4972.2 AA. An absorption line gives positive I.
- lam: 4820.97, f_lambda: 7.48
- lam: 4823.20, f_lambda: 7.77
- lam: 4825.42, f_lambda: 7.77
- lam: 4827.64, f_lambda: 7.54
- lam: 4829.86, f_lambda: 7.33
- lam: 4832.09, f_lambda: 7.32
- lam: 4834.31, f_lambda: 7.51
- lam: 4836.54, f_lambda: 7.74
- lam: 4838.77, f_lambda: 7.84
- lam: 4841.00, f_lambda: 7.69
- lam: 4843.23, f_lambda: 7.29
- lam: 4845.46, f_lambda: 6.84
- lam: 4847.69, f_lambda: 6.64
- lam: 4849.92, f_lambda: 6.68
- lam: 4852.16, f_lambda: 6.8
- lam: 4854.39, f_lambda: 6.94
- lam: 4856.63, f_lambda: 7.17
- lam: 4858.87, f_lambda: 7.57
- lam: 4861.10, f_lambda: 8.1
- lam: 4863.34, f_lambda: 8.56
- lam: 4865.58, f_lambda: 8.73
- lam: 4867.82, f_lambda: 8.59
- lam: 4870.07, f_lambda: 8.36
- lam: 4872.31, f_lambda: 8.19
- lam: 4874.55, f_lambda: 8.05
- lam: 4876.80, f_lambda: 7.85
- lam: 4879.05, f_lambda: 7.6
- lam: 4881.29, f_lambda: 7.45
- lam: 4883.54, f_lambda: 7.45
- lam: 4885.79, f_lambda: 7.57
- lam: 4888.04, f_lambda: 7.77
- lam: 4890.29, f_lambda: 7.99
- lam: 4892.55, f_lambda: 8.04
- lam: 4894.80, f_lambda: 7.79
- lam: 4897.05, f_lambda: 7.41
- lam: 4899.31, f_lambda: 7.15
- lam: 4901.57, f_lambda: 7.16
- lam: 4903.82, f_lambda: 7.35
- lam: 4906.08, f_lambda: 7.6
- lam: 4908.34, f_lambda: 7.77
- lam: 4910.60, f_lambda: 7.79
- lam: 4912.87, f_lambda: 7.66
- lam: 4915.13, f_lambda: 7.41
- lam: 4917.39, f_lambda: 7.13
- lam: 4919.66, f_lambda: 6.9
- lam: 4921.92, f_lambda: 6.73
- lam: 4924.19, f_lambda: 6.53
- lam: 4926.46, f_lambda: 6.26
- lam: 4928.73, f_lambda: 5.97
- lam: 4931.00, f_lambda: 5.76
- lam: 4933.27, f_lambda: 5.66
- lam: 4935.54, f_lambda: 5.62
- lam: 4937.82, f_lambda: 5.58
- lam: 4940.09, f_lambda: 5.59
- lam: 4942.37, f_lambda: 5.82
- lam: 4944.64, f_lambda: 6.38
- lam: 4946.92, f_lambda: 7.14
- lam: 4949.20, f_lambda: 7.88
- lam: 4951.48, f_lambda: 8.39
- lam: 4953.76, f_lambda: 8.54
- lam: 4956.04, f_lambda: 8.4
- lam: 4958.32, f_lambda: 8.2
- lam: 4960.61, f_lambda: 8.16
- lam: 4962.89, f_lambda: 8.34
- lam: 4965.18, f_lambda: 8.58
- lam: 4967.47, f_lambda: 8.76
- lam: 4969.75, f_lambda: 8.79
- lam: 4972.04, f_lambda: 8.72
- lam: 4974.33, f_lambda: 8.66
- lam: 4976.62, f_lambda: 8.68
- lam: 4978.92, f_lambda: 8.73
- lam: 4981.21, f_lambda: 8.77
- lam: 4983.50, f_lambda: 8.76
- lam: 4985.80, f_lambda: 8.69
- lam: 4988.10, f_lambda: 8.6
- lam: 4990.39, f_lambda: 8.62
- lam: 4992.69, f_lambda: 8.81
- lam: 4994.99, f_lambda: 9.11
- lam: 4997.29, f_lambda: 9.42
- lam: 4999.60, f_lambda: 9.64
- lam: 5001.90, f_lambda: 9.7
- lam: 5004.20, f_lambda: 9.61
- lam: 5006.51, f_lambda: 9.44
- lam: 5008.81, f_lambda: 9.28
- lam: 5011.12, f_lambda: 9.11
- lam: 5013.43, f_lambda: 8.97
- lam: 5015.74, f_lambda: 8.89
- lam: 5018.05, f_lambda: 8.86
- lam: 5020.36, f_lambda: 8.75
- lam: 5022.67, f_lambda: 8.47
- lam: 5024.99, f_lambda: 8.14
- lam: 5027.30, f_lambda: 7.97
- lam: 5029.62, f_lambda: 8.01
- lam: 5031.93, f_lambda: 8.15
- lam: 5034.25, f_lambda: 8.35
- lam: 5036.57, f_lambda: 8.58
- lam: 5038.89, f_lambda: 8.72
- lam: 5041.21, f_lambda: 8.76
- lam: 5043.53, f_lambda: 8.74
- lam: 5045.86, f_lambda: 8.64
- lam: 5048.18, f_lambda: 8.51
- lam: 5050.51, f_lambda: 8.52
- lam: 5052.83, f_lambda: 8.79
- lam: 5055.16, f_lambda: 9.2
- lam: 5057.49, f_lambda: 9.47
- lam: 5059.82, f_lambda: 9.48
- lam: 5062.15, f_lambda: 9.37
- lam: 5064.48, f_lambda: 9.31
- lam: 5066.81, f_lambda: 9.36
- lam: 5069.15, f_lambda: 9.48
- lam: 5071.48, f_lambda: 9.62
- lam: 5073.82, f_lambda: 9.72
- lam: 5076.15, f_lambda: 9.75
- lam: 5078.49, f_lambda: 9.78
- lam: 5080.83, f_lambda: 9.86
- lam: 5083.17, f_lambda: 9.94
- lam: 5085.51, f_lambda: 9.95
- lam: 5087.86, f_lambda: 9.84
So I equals 5.89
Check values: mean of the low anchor 7.64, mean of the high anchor 8.9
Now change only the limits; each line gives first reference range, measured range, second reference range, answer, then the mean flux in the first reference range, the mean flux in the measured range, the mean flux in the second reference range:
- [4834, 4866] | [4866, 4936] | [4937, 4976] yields 2.48 AA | 7.45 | 7.34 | 7.79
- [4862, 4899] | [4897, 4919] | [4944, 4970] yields 1.60 AA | 7.94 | 7.43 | 8.14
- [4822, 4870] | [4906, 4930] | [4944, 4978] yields 2.89 AA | 7.56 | 7.04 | 8.27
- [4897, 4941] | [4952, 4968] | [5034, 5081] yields -2.06 AA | 6.74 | 8.41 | 9.15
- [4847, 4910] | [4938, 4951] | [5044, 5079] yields 2.61 AA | 7.66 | 6.58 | 9.25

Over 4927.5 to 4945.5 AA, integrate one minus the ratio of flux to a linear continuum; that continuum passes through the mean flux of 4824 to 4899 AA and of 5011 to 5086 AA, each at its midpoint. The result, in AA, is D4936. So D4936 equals 5.3 AA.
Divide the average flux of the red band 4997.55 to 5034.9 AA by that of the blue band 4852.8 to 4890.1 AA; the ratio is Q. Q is 1.1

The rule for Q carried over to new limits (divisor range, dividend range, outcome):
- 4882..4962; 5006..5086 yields 1.26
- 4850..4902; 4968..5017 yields 1.16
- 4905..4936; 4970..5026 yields 1.32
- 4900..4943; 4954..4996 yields 1.30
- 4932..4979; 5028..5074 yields 1.17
